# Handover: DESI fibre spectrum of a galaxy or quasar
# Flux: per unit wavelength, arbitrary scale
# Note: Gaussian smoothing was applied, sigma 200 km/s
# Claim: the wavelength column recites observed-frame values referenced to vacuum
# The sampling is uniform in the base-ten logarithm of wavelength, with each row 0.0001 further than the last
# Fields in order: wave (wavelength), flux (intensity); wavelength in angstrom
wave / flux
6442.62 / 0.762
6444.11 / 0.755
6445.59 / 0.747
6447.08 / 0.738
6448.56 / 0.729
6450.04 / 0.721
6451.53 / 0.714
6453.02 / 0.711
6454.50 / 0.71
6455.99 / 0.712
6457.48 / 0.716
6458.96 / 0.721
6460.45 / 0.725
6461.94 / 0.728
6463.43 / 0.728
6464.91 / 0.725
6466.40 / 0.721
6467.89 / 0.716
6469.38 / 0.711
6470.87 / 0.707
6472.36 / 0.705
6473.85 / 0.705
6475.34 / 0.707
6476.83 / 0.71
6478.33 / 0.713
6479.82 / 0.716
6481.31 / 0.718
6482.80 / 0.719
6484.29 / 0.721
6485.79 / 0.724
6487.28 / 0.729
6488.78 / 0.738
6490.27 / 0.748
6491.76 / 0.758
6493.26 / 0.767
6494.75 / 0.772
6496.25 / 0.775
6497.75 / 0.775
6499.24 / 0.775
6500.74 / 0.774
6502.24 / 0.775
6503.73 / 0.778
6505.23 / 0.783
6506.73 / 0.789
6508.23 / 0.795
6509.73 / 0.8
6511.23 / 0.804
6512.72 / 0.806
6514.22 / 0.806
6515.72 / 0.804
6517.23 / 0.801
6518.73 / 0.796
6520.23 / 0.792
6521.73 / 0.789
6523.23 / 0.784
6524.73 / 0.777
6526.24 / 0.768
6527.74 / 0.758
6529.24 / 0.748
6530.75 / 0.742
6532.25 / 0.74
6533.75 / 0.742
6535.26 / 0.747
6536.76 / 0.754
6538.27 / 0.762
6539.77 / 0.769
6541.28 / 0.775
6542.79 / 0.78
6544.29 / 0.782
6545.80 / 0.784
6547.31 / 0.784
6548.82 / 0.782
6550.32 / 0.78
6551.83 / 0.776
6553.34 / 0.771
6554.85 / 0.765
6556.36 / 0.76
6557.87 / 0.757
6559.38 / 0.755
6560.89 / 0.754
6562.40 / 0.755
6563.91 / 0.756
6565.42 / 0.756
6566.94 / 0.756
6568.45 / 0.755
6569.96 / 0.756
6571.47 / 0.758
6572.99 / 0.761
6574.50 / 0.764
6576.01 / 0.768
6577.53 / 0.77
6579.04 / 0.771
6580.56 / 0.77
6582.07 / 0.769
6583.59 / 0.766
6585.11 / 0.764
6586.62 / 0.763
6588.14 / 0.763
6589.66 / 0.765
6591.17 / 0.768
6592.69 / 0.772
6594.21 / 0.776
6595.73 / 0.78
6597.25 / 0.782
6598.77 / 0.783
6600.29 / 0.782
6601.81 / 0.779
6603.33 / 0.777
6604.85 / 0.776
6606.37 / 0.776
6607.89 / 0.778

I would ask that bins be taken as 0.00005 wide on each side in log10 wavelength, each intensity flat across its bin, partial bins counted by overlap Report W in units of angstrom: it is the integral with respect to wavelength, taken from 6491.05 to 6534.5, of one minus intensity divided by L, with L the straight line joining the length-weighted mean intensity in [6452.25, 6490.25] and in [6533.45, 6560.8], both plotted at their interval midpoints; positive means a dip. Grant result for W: -1.9 angstrom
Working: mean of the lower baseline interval 0.718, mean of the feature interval 0.778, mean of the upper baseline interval 0.768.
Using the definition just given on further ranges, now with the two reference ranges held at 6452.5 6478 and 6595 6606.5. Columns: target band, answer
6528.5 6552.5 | -0.46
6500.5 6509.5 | -0.61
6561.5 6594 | 0.22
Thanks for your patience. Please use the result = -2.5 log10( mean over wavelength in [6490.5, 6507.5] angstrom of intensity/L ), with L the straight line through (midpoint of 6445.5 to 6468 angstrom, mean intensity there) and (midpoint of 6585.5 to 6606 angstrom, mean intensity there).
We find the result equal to -0.05 mag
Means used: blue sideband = 0.722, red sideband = 0.774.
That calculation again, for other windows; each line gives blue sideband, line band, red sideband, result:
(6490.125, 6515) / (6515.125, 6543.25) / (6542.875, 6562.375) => 0.01 mag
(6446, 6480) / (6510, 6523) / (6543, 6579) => -0.08 mag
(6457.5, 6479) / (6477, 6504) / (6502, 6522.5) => 0.01 mag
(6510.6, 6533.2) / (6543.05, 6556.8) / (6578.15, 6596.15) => 0.00 mag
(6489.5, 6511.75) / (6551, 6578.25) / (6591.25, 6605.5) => 0.02 mag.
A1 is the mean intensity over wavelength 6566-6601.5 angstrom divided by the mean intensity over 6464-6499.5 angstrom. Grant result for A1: 1.1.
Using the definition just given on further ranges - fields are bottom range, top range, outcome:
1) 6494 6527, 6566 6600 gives 0.97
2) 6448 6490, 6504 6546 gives 1.08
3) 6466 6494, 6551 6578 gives 1.05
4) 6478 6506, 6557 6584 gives 1.01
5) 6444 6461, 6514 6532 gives 1.08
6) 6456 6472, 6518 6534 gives 1.07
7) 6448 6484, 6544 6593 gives 1.07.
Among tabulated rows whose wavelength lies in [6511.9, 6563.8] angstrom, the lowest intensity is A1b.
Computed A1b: 0.74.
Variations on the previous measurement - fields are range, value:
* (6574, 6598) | 0.763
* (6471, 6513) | 0.705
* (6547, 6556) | 0.765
